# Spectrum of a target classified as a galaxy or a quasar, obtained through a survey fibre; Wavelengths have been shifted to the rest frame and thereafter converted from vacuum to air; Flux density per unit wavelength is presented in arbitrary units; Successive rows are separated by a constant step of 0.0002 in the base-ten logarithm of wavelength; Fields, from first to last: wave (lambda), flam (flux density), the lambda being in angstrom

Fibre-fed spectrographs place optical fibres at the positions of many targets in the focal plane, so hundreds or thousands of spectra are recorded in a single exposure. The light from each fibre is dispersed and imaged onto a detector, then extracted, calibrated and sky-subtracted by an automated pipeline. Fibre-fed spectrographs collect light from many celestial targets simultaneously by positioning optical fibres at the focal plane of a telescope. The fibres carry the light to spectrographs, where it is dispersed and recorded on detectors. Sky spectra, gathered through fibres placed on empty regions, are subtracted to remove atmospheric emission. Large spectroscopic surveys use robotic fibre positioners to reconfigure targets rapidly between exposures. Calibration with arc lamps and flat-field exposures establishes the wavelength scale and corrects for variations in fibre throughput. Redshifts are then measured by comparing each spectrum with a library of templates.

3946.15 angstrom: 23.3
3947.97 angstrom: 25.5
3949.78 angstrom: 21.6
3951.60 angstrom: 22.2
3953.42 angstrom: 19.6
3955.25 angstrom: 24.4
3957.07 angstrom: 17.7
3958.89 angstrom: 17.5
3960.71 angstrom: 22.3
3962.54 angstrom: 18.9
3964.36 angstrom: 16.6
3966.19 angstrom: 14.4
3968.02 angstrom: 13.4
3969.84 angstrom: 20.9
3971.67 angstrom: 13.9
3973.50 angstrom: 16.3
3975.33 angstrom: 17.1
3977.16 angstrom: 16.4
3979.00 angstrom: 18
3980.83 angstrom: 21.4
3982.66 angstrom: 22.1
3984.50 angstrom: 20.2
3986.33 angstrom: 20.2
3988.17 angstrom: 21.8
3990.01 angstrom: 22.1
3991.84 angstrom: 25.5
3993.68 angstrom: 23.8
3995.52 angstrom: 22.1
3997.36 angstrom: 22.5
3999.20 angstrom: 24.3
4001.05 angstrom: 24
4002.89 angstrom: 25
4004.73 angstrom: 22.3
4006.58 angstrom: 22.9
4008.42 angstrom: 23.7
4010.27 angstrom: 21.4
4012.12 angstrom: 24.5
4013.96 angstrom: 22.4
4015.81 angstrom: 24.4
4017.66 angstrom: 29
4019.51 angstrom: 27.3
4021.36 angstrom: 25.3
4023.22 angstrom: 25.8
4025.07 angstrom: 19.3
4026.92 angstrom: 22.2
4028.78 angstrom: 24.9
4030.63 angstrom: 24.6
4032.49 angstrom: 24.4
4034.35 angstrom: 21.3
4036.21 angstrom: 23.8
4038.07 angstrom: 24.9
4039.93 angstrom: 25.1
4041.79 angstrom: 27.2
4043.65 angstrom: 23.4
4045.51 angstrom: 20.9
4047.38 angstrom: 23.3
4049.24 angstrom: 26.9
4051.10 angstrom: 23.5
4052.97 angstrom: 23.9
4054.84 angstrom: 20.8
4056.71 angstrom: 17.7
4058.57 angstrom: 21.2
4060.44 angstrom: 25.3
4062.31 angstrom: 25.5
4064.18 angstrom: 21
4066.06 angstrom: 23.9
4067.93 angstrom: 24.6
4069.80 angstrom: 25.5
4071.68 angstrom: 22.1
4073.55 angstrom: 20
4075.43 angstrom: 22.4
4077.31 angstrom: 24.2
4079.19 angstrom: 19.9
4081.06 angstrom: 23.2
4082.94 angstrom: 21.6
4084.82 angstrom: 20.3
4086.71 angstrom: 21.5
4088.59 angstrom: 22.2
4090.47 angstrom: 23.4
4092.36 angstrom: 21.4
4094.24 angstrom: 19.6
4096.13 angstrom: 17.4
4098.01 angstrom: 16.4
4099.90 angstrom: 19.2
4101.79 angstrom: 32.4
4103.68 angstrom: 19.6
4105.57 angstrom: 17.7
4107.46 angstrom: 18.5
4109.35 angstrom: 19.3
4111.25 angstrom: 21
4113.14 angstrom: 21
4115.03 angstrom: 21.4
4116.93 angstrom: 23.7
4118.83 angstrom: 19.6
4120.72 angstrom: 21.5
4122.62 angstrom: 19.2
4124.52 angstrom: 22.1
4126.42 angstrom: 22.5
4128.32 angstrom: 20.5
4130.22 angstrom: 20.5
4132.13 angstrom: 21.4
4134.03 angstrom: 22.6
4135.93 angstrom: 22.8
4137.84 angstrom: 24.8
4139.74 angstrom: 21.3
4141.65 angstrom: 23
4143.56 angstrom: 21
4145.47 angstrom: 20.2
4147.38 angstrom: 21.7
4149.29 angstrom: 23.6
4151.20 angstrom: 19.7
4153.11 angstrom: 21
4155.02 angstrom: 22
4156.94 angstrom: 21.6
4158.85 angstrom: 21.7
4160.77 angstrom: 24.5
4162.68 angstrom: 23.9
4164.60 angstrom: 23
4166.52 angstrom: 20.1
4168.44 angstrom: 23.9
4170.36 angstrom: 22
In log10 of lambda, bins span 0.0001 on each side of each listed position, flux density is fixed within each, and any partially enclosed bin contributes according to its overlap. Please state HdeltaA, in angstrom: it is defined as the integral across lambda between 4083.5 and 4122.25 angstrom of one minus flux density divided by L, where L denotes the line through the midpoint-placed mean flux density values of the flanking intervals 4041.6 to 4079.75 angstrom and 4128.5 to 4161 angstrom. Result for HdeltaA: 2.7 angstrom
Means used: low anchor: 23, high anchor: 21.9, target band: 20.8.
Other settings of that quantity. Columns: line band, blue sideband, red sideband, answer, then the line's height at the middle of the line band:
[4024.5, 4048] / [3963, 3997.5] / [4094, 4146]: -4.1 angstrom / 20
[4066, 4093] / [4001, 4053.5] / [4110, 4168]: 0.7 angstrom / 23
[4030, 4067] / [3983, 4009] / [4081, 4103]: -2.2 angstrom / 22.1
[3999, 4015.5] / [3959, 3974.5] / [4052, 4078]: -3.4 angstrom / 19.4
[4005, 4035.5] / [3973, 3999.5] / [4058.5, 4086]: -3.2 angstrom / 21.6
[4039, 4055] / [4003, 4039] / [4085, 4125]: -0.7 angstrom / 23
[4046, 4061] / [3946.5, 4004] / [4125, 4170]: -1.1 angstrom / 21.2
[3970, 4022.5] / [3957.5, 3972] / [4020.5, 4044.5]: -4.1 angstrom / 20.5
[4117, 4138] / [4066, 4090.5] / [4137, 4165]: 0.7 angstrom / 22.3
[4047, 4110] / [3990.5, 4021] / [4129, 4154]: 2.6 angstrom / 22.9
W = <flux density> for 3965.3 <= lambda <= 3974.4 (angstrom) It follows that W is 15.8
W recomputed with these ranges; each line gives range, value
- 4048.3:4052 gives 25.3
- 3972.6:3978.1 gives 16.6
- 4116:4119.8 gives 21.7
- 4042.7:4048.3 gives 22.5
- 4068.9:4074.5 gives 22.5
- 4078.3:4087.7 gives 21.3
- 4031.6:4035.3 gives 22.8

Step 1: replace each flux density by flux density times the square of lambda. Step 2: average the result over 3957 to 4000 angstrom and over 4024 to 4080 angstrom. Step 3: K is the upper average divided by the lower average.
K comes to 1.22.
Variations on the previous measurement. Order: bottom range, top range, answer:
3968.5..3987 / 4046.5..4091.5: 1.28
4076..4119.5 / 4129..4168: 1.07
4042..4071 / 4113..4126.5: 0.95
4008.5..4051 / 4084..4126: 0.90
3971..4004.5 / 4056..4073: 1.14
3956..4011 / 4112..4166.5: 1.16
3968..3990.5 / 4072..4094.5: 1.21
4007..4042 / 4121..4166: 0.96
